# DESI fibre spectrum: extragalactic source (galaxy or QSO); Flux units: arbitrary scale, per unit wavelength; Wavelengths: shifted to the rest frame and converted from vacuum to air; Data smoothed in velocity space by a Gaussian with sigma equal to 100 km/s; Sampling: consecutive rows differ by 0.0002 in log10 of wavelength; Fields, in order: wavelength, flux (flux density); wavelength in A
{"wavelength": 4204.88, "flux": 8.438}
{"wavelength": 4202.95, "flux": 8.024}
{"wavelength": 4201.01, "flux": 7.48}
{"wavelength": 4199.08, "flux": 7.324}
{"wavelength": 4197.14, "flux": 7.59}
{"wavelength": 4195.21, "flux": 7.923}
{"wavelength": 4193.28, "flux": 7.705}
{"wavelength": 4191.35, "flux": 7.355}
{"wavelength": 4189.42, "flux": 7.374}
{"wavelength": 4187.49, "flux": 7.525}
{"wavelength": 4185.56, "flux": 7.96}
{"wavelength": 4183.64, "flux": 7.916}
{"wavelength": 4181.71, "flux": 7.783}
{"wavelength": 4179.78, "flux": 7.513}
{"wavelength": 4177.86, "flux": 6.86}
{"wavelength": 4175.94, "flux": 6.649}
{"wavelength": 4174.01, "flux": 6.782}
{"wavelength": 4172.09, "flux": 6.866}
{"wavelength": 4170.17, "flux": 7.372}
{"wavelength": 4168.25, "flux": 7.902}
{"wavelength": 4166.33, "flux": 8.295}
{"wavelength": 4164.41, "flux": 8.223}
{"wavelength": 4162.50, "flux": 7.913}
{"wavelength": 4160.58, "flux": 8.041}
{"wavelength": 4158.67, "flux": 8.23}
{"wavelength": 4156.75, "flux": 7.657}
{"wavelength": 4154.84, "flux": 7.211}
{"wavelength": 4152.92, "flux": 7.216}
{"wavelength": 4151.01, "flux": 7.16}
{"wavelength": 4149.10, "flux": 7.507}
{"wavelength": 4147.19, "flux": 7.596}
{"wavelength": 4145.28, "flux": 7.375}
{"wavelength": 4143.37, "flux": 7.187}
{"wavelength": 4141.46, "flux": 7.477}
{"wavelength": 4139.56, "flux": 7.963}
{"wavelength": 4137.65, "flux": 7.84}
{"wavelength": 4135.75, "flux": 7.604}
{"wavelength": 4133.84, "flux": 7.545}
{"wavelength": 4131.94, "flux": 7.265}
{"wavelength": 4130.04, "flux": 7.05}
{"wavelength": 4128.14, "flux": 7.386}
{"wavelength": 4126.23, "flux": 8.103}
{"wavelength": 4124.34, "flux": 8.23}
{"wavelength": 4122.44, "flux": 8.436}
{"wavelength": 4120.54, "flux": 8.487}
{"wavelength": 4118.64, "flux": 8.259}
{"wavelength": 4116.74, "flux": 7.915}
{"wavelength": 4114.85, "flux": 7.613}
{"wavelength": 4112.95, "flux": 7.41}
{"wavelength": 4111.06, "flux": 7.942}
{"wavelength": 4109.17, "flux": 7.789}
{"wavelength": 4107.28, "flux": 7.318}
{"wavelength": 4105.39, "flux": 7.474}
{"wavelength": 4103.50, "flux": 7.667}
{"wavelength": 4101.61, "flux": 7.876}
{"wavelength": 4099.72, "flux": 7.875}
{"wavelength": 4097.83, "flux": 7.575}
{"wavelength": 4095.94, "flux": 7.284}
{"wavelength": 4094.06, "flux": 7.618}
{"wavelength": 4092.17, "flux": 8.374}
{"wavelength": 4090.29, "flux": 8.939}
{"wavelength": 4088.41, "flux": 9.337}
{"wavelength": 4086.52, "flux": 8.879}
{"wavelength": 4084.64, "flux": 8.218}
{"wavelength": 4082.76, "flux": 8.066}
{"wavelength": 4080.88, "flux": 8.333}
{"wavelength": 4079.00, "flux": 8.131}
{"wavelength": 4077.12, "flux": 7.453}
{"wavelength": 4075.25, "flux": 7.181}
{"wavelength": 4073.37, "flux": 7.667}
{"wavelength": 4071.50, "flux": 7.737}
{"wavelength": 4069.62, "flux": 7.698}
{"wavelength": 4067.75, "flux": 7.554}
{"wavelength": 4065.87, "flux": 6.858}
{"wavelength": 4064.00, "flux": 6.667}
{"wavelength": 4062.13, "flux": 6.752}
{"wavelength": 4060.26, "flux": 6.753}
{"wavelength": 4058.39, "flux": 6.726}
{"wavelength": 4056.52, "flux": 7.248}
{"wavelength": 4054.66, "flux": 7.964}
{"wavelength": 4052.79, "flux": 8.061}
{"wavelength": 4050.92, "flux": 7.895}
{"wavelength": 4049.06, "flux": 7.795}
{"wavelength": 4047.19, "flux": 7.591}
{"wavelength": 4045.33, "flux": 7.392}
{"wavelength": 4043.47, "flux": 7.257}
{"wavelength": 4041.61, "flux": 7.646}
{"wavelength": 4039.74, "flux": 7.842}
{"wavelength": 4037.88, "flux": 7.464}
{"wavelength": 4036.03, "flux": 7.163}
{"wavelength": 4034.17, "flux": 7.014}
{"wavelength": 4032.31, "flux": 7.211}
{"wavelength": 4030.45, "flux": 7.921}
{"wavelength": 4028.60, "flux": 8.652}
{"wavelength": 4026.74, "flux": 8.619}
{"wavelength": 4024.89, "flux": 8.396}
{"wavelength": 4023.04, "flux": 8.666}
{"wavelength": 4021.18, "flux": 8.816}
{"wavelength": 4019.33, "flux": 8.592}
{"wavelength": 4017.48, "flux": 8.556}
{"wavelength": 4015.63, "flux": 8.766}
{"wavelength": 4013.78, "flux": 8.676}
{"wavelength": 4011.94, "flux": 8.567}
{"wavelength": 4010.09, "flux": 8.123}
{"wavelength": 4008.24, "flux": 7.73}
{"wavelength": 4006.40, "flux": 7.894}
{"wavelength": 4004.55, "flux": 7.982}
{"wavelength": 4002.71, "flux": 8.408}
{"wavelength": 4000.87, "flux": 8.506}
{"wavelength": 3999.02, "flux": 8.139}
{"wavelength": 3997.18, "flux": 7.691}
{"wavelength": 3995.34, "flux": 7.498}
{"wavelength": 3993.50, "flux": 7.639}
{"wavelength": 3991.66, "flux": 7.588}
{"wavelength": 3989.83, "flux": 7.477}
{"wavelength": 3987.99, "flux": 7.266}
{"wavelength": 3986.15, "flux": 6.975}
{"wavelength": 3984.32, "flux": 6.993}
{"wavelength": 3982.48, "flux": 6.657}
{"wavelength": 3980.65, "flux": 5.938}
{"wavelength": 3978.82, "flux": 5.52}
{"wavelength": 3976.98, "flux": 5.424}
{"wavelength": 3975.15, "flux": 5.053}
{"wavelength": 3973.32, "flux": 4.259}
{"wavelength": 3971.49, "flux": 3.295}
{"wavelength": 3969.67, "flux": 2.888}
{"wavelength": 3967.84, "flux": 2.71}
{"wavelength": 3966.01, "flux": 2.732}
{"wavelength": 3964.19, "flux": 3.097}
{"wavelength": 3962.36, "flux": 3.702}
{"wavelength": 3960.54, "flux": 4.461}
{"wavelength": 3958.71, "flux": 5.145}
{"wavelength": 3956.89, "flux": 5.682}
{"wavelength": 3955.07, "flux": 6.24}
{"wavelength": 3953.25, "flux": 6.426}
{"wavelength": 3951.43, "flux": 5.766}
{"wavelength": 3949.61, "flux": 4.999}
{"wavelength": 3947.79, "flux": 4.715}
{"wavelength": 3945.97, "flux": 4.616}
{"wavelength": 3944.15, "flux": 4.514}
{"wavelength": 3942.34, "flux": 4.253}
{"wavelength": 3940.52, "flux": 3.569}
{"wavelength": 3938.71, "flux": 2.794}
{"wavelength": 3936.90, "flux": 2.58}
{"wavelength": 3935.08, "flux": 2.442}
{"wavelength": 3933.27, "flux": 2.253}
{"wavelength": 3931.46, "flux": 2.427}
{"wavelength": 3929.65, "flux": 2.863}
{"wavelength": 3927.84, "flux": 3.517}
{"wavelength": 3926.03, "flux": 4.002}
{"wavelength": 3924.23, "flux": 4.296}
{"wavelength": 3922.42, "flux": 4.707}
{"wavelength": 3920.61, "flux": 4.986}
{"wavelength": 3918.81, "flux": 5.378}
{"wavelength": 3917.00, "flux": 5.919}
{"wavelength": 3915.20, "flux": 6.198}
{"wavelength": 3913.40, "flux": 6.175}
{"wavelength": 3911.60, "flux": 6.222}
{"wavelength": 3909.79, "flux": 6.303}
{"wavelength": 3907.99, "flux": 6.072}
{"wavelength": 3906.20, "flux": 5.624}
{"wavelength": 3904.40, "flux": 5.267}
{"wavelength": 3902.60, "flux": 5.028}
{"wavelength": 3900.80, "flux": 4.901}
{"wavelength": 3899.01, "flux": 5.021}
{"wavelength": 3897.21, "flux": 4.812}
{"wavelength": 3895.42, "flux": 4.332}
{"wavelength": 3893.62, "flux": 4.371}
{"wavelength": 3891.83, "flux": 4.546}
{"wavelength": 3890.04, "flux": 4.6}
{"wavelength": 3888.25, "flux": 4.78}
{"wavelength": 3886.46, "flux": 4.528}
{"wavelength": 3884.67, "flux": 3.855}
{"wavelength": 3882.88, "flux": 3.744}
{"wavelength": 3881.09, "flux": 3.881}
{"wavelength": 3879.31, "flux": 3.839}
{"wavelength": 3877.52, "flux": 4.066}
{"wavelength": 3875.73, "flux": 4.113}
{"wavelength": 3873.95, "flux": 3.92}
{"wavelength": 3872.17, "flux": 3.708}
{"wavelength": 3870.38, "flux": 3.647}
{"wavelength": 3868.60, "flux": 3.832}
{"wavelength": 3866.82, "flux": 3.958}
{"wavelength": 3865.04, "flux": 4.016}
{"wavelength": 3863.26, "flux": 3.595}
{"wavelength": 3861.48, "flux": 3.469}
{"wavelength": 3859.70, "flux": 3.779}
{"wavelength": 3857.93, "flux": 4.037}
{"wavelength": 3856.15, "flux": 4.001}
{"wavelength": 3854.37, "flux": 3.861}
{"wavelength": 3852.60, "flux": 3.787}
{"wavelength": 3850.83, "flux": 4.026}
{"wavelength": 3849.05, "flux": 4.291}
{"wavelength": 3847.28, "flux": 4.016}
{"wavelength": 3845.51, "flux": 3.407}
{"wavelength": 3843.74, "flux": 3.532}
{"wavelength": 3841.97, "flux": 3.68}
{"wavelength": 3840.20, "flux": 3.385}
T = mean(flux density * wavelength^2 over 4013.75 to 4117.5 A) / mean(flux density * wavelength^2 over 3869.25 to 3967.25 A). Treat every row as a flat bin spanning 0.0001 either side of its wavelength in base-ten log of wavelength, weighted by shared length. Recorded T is 1.9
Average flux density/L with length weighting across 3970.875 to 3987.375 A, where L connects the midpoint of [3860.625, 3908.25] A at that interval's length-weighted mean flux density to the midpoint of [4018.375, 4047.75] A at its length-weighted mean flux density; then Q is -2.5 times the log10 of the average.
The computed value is 0.17 mag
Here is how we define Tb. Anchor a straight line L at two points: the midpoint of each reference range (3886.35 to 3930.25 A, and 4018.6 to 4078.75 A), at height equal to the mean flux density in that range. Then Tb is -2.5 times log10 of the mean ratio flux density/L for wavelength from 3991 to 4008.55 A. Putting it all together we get -0.179 mag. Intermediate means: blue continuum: 5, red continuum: 7.63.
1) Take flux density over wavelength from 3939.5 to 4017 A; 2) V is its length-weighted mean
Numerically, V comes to 6.06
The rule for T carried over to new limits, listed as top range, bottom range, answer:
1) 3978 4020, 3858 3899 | 2.01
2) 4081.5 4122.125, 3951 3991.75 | 1.63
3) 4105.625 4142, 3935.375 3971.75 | 2.01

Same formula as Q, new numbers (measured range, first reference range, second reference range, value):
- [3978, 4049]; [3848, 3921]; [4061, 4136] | -0.193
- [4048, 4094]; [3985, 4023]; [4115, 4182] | 0.013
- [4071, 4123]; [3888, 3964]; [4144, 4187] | -0.184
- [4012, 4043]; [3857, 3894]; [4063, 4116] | -0.211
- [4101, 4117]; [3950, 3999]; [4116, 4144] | -0.024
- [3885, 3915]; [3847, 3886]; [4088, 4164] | -0.173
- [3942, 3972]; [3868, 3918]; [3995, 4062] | 0.364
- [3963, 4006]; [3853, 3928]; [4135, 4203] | -0.089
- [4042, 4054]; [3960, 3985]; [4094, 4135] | -0.231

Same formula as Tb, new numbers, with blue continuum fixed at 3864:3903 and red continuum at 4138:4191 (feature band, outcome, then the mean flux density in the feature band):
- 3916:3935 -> 0.18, 3.98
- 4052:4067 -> -0.13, 7.12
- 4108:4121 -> -0.14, 7.89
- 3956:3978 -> 0.28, 4.04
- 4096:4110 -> -0.12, 7.63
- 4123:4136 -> -0.07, 7.62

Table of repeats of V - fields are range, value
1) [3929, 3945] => 3.08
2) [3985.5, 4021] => 8.03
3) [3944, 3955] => 5.3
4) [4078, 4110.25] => 8.04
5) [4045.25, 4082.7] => 7.49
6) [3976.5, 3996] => 6.84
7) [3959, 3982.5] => 4.22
